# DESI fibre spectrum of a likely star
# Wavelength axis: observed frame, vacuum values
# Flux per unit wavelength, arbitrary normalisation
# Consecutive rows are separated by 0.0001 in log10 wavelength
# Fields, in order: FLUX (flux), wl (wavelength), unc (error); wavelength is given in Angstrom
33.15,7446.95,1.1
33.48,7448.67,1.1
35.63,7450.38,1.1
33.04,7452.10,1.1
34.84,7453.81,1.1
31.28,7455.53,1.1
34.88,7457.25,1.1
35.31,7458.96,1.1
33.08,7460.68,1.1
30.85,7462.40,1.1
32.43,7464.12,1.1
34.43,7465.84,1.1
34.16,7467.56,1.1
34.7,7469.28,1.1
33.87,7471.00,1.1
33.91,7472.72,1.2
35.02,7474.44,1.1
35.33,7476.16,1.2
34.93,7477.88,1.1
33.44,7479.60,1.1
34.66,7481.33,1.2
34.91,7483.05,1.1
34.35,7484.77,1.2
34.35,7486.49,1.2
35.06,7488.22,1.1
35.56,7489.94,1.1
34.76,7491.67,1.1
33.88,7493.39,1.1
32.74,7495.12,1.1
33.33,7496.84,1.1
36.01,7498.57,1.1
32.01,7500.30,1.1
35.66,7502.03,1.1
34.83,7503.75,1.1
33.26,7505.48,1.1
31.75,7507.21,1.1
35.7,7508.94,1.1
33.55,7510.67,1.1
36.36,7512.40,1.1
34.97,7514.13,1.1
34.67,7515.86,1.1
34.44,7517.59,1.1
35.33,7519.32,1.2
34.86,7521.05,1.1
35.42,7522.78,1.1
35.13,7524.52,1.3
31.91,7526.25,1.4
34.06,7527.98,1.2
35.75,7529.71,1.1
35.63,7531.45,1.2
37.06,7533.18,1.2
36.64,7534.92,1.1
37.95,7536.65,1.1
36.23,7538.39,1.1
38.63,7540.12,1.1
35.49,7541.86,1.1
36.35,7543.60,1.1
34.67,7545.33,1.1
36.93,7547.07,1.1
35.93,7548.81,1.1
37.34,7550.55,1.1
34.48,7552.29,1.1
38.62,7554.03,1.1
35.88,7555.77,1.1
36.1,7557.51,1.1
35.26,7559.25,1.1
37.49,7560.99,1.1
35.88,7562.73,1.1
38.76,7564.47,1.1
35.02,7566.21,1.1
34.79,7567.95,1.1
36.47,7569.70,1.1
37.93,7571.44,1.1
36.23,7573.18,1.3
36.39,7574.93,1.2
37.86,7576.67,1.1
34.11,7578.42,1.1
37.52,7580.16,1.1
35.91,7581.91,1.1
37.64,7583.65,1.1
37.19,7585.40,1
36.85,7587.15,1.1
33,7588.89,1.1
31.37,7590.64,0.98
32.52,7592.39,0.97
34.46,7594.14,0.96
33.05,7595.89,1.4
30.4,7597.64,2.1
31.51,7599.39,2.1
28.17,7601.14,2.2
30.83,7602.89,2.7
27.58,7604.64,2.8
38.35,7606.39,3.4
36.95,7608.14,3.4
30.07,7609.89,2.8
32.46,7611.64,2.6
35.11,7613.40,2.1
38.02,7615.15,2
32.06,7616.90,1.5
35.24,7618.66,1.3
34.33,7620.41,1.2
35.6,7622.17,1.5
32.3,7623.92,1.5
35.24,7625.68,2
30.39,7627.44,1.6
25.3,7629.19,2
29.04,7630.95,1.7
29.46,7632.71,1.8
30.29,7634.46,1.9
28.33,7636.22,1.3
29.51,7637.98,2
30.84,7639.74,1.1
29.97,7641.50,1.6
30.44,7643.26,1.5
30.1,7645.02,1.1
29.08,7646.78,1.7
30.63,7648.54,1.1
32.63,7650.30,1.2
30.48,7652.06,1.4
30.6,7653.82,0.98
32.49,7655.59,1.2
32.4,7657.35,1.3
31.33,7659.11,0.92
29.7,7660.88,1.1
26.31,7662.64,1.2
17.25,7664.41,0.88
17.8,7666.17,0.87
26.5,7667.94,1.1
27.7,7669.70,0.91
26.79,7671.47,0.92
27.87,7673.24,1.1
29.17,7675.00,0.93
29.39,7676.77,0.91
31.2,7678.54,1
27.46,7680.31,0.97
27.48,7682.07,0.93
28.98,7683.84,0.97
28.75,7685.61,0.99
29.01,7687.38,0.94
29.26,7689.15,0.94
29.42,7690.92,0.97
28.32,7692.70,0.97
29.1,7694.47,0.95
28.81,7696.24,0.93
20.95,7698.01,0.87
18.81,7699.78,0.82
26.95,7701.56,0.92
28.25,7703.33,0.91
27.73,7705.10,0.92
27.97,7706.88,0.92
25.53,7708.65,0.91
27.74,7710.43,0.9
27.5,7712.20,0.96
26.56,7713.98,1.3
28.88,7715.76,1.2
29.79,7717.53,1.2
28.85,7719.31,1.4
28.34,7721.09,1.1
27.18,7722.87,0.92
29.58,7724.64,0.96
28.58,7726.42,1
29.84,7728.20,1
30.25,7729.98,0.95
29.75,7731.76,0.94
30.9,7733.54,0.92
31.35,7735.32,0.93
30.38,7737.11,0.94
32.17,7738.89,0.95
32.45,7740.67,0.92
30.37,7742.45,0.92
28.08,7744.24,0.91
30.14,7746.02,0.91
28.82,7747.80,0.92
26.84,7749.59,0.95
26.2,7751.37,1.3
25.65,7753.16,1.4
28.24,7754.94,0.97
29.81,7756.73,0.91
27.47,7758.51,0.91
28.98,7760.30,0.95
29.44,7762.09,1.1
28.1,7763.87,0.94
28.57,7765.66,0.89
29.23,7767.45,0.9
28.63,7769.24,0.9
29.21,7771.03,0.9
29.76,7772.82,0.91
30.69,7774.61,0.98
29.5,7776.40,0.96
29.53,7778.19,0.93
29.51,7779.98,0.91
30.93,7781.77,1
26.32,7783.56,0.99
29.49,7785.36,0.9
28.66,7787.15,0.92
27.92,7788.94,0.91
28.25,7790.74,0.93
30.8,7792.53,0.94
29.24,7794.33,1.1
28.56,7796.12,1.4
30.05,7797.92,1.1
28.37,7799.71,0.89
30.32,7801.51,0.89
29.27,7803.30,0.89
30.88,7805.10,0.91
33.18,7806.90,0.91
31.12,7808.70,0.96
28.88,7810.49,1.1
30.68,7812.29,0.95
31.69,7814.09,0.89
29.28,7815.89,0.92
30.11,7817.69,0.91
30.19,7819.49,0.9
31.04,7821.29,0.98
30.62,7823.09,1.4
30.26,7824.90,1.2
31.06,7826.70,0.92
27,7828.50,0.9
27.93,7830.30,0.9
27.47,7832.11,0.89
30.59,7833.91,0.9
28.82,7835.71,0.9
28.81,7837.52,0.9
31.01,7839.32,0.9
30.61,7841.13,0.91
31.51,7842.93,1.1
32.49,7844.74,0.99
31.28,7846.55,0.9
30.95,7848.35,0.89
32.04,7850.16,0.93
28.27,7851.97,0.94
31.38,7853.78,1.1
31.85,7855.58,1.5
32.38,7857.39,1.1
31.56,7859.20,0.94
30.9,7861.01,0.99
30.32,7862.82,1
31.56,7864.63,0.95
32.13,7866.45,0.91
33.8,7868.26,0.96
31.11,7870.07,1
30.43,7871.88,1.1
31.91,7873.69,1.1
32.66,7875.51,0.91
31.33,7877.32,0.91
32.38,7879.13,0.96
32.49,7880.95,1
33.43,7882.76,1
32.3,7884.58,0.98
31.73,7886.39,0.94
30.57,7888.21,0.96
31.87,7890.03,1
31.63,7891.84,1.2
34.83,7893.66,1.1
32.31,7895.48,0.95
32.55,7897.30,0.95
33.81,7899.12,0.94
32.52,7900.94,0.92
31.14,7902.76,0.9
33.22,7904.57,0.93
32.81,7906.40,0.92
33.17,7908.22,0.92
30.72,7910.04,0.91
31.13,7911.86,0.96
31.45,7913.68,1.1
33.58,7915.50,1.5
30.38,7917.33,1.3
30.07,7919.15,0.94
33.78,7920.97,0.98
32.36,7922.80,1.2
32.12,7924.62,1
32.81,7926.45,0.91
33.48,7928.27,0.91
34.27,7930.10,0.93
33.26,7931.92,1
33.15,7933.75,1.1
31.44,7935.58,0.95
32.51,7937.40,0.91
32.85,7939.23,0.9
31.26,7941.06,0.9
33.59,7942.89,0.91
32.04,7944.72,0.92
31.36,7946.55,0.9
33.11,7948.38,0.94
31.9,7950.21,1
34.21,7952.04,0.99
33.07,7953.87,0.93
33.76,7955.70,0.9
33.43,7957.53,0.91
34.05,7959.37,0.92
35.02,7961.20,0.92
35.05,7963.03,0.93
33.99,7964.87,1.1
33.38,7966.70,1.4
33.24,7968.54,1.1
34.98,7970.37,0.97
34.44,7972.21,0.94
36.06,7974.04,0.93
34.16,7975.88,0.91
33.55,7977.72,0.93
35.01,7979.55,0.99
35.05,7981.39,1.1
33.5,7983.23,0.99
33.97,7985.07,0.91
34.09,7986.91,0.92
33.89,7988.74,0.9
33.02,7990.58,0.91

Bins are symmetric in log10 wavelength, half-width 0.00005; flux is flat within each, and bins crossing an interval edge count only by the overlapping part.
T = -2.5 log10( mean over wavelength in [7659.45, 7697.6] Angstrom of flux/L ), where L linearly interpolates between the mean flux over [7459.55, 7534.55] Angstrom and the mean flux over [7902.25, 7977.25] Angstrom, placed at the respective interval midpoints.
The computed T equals 0.23 mag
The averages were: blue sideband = 34.4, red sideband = 33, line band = 27.4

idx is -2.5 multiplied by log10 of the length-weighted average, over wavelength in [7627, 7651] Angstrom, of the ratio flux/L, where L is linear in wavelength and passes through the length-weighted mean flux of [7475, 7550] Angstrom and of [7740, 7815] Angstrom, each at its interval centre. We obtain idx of 0.09 mag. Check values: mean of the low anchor 35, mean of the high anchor 29.3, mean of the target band 29.7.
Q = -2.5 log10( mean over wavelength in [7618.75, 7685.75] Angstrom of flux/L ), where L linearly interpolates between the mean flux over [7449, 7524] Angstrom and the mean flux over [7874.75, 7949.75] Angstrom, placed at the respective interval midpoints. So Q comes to 0.14 mag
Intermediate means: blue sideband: 34.3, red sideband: 32.4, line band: 29.4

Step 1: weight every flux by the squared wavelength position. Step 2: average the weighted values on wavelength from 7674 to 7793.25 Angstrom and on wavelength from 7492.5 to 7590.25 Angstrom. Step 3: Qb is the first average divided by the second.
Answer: 0.8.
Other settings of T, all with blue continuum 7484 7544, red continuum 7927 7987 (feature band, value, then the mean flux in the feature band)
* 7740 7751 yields 0.17 mag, 29.2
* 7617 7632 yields 0.08 mag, 32.1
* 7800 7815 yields 0.11 mag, 30.7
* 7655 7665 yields 0.21 mag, 28.4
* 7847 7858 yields 0.09 mag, 31.1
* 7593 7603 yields 0.11 mag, 31.5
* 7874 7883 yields 0.05 mag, 32.4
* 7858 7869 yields 0.07 mag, 31.7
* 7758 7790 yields 0.18 mag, 29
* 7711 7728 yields 0.20 mag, 28.4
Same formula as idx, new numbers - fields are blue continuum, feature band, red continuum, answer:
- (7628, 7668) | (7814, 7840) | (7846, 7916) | 0.06 mag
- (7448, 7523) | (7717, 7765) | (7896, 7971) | 0.15 mag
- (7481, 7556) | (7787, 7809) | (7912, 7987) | 0.14 mag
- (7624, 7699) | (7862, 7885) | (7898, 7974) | 0.00 mag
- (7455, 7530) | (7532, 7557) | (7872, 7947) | -0.08 mag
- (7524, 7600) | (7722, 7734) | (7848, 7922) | 0.15 mag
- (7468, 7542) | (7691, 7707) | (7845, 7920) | 0.25 mag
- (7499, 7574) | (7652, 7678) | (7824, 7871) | 0.21 mag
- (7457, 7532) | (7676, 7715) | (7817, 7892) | 0.18 mag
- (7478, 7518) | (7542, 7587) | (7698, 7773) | -0.12 mag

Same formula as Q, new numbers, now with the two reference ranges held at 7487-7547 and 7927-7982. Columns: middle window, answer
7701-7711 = 0.25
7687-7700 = 0.26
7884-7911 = 0.05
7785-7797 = 0.18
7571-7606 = 0.02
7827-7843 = 0.16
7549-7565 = -0.05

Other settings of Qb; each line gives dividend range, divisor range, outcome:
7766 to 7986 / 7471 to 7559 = 0.99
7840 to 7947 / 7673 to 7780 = 1.17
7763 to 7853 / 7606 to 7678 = 1.02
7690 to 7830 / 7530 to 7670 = 0.91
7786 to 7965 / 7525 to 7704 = 1.05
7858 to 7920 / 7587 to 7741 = 1.14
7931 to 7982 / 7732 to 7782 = 1.20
